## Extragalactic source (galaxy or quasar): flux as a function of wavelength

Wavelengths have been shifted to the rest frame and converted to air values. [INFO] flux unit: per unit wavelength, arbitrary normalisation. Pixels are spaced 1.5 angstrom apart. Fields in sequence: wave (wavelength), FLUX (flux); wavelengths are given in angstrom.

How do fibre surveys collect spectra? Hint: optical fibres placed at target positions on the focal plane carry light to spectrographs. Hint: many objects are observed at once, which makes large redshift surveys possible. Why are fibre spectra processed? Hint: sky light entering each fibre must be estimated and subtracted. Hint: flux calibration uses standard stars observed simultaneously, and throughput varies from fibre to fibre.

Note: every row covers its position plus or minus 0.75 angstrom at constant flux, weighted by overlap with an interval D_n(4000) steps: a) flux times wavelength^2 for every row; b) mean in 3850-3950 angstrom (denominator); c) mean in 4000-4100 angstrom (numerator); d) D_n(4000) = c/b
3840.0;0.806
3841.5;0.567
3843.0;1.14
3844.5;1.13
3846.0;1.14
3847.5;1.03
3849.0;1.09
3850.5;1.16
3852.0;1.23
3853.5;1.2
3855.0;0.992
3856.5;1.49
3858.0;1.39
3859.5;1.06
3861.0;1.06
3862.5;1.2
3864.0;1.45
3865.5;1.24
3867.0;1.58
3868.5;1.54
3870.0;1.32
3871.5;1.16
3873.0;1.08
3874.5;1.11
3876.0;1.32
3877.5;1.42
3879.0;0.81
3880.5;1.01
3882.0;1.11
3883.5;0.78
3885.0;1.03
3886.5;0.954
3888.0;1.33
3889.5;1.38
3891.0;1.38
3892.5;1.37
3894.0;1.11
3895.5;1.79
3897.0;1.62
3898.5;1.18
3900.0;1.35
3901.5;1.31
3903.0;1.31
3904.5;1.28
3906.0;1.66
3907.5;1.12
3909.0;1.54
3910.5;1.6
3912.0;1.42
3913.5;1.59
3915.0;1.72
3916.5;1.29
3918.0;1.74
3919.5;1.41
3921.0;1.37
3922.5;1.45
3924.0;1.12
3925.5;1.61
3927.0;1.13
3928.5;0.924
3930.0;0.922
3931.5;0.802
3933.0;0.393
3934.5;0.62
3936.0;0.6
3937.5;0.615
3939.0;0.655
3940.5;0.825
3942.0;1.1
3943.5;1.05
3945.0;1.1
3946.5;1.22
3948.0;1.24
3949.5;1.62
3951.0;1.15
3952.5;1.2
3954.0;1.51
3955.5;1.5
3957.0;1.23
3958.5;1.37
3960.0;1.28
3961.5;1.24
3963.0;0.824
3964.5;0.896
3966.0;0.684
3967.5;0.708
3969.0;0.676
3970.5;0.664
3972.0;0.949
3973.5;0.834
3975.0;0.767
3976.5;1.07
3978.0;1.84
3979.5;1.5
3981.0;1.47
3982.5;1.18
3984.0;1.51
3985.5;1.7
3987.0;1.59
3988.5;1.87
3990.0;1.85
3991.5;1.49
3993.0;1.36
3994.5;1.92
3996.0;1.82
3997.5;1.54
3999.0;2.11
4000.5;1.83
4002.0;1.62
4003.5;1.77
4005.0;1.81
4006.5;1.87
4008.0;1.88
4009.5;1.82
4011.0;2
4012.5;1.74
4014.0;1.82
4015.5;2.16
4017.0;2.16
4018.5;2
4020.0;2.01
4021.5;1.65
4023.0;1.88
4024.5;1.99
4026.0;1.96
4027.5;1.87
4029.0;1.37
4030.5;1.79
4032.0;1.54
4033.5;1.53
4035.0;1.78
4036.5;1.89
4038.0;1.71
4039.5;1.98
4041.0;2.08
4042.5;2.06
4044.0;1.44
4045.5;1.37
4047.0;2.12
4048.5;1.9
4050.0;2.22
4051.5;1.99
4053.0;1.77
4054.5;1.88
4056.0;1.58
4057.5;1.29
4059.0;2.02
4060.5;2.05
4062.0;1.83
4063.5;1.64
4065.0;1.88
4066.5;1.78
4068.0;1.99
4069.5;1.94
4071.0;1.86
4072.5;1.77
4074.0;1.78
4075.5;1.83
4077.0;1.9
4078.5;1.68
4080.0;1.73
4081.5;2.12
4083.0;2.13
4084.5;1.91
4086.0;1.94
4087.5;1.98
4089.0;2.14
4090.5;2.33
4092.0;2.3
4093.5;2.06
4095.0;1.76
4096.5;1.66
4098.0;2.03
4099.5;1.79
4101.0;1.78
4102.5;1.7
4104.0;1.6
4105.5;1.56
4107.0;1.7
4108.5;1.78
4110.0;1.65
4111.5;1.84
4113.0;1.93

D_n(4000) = 1.66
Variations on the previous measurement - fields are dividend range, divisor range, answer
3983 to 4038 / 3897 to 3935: 1.46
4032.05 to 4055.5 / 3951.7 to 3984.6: 1.69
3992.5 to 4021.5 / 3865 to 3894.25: 1.64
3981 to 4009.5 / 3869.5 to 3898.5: 1.49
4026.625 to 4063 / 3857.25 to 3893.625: 1.61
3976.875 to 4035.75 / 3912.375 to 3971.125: 1.64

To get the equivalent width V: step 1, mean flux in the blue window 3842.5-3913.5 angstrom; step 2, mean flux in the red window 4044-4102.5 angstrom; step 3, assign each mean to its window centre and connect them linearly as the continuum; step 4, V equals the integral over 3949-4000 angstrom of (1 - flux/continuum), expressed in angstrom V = 8.1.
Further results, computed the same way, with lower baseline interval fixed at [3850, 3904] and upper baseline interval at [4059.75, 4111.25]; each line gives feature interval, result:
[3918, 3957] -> 8.90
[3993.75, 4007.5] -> -1.67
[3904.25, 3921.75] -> -1.69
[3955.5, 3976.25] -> 7.59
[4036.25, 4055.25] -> -1.37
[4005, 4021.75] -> -2.72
